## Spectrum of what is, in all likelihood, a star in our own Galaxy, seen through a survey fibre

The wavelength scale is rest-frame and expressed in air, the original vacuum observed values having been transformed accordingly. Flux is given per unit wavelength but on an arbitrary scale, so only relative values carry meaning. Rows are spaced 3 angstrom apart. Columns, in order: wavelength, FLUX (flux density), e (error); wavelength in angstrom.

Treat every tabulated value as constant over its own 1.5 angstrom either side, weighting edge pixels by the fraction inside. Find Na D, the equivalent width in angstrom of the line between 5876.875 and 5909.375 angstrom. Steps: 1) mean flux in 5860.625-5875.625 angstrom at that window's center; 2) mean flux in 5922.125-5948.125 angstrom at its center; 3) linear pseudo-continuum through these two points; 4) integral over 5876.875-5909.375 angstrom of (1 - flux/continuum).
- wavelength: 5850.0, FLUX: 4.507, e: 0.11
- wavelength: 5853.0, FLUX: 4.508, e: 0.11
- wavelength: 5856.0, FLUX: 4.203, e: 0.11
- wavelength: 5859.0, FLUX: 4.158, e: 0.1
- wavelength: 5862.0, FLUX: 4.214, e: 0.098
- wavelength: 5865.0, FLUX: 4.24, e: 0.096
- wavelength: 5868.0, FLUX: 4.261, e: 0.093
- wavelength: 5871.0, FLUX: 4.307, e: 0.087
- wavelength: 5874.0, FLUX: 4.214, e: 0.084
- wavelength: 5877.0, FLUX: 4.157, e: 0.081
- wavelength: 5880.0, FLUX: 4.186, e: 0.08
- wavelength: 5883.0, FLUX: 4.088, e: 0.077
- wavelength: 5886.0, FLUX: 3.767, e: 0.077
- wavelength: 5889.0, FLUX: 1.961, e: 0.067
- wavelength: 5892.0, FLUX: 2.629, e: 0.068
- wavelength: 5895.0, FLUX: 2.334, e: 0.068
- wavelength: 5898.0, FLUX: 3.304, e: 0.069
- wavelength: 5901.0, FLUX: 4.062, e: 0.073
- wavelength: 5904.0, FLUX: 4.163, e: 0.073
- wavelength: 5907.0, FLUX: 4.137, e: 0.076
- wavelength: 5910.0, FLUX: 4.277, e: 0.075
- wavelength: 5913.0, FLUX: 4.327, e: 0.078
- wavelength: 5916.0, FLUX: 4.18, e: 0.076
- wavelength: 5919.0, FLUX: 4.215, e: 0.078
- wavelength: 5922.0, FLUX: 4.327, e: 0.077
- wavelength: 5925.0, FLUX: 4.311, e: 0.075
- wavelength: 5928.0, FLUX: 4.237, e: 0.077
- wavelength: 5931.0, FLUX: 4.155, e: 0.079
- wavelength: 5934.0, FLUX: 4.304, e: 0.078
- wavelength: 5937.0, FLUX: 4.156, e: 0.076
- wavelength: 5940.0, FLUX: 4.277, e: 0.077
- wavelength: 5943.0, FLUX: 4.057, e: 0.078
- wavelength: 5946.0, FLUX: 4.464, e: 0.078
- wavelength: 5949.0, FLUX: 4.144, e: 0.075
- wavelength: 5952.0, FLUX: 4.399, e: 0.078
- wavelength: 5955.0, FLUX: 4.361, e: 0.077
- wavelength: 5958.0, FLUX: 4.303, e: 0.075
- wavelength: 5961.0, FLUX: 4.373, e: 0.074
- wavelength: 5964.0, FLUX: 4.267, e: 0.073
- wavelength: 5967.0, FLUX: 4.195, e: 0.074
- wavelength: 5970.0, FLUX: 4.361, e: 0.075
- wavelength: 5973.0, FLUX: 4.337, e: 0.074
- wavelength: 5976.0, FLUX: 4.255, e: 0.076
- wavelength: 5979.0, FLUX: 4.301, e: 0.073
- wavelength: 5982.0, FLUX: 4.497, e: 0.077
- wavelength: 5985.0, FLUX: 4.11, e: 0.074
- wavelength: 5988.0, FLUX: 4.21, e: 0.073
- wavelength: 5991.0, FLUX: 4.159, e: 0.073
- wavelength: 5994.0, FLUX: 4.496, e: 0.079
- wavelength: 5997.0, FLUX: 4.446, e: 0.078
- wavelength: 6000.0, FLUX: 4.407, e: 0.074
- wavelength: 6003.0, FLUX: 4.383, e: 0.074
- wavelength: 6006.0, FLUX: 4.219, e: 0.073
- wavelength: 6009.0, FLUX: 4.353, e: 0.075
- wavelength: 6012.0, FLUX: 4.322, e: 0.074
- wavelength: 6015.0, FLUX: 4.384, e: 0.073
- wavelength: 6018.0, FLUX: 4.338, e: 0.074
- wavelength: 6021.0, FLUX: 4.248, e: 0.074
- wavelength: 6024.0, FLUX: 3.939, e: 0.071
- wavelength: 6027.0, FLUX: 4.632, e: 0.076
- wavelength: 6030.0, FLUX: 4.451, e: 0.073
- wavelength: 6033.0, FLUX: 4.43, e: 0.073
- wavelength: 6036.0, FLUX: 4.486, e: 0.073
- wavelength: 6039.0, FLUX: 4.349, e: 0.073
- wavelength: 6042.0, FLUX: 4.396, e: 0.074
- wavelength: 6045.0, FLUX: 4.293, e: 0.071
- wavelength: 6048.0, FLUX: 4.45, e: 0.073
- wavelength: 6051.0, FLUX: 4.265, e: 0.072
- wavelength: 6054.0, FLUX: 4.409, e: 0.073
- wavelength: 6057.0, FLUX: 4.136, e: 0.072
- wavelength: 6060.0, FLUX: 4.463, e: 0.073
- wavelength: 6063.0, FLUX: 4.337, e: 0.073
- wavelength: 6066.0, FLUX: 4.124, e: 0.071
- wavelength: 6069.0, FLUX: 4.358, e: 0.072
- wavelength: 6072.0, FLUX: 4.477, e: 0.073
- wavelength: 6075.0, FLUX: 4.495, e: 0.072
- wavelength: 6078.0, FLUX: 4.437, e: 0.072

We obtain 5.6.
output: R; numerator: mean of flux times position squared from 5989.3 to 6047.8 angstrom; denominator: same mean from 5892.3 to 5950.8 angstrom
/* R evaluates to 1.11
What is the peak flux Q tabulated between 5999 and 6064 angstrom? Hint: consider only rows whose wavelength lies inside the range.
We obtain 4.632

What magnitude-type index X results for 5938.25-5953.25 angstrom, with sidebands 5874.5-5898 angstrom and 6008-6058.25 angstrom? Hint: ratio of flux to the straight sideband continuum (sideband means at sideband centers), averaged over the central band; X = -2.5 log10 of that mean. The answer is -0.140 mag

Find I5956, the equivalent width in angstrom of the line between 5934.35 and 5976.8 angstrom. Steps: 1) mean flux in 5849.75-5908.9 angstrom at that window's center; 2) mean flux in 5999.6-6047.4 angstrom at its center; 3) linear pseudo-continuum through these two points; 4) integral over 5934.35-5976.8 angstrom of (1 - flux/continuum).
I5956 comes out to -1.7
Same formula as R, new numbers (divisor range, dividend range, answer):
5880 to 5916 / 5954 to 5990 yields 1.22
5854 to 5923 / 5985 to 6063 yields 1.16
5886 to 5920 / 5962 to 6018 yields 1.24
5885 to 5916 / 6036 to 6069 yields 1.29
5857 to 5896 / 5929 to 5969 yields 1.16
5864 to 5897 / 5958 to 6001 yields 1.23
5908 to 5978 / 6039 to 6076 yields 1.06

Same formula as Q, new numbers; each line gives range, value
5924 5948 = 4.464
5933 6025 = 4.497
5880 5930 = 4.327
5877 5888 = 4.186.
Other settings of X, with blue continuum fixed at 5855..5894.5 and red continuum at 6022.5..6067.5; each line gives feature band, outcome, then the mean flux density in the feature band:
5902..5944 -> -0.065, 4.22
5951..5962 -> -0.072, 4.36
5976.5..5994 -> -0.029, 4.28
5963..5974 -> -0.045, 4.29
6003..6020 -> -0.021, 4.33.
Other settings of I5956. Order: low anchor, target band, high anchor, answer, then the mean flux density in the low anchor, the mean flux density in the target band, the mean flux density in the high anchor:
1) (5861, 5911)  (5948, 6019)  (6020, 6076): -3.4 angstrom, 3.77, 4.32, 4.35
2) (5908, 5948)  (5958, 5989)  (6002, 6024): -0.1 angstrom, 4.25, 4.29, 4.29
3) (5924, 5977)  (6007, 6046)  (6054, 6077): -0.3 angstrom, 4.28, 4.35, 4.35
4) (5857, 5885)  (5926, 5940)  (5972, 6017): 0.1 angstrom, 4.2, 4.22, 4.33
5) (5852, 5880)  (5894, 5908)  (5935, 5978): 2.1 angstrom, 4.24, 3.63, 4.28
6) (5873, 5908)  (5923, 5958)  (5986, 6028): -3.4 angstrom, 3.57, 4.26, 4.32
